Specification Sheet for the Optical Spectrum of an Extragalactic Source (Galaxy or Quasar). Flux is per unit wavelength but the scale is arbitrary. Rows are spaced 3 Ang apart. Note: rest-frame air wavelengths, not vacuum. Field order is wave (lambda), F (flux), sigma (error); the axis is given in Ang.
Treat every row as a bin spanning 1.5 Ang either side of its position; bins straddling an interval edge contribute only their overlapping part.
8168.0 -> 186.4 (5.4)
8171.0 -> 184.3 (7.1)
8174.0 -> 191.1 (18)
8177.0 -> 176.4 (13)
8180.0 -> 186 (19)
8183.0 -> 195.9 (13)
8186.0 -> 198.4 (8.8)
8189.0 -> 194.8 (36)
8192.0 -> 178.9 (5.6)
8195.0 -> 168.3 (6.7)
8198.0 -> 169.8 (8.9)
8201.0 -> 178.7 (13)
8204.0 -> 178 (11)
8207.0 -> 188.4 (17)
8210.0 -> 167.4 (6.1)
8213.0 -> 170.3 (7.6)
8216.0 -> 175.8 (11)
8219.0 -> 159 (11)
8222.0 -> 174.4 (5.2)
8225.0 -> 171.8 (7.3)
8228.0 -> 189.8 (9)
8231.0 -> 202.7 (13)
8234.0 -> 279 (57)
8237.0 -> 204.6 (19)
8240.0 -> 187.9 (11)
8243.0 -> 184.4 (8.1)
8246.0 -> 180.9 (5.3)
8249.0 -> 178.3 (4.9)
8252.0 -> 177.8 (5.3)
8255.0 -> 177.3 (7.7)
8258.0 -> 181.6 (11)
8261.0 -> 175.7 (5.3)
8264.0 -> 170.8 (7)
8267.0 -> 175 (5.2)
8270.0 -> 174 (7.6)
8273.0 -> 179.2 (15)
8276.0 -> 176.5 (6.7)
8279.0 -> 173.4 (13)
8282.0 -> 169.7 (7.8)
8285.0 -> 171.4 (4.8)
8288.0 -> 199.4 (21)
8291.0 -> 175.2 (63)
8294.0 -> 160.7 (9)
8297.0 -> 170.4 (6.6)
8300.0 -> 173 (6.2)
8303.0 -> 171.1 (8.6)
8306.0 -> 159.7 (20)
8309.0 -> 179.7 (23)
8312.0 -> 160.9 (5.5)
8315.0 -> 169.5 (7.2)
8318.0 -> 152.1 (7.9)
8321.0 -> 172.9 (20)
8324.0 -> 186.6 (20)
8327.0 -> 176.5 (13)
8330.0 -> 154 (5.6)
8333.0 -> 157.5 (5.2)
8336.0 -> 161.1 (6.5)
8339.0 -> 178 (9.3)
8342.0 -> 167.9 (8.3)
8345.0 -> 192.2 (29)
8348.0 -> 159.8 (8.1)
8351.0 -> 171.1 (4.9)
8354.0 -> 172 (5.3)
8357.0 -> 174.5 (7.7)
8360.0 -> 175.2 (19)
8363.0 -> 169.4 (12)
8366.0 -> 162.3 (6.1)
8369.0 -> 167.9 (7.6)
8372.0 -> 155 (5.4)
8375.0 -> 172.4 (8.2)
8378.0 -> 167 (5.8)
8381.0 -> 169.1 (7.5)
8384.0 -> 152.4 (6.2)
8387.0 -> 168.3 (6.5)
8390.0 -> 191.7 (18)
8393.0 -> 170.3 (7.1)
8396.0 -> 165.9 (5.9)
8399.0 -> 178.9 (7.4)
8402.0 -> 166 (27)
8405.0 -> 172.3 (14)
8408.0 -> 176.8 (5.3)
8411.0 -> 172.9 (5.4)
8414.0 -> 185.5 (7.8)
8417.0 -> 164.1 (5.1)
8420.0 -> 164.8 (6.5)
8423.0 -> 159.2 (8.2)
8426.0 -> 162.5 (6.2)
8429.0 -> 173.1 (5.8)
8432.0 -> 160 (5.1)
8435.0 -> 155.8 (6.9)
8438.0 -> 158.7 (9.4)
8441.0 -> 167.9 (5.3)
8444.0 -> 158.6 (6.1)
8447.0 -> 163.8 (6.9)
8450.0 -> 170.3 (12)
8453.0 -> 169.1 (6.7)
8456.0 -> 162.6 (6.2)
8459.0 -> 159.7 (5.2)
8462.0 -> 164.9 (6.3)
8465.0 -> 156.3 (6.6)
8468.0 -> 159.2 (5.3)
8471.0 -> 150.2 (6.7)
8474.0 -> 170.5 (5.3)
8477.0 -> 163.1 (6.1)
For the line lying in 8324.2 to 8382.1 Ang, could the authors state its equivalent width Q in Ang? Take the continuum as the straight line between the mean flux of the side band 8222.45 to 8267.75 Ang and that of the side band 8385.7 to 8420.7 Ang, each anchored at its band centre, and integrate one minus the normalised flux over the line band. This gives 3.0 Ang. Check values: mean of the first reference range 189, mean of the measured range 169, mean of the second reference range 173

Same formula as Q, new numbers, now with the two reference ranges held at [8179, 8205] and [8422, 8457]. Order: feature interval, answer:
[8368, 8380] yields 0.2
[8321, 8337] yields 0.4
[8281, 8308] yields 0.4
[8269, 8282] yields 0.1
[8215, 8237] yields -1.7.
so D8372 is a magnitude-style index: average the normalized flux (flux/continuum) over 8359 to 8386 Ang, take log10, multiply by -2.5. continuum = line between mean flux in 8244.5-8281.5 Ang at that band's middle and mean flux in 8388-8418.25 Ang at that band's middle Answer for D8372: 0.06 mag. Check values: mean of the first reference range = 177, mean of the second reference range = 174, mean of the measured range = 166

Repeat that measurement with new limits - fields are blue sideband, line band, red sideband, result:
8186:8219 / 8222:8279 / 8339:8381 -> -0.07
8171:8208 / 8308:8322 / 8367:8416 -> 0.06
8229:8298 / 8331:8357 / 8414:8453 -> 0.03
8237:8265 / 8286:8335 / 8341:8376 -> 0.03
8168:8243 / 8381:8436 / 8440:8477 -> -0.01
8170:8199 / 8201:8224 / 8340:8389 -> 0.05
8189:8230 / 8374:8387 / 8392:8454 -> 0.02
